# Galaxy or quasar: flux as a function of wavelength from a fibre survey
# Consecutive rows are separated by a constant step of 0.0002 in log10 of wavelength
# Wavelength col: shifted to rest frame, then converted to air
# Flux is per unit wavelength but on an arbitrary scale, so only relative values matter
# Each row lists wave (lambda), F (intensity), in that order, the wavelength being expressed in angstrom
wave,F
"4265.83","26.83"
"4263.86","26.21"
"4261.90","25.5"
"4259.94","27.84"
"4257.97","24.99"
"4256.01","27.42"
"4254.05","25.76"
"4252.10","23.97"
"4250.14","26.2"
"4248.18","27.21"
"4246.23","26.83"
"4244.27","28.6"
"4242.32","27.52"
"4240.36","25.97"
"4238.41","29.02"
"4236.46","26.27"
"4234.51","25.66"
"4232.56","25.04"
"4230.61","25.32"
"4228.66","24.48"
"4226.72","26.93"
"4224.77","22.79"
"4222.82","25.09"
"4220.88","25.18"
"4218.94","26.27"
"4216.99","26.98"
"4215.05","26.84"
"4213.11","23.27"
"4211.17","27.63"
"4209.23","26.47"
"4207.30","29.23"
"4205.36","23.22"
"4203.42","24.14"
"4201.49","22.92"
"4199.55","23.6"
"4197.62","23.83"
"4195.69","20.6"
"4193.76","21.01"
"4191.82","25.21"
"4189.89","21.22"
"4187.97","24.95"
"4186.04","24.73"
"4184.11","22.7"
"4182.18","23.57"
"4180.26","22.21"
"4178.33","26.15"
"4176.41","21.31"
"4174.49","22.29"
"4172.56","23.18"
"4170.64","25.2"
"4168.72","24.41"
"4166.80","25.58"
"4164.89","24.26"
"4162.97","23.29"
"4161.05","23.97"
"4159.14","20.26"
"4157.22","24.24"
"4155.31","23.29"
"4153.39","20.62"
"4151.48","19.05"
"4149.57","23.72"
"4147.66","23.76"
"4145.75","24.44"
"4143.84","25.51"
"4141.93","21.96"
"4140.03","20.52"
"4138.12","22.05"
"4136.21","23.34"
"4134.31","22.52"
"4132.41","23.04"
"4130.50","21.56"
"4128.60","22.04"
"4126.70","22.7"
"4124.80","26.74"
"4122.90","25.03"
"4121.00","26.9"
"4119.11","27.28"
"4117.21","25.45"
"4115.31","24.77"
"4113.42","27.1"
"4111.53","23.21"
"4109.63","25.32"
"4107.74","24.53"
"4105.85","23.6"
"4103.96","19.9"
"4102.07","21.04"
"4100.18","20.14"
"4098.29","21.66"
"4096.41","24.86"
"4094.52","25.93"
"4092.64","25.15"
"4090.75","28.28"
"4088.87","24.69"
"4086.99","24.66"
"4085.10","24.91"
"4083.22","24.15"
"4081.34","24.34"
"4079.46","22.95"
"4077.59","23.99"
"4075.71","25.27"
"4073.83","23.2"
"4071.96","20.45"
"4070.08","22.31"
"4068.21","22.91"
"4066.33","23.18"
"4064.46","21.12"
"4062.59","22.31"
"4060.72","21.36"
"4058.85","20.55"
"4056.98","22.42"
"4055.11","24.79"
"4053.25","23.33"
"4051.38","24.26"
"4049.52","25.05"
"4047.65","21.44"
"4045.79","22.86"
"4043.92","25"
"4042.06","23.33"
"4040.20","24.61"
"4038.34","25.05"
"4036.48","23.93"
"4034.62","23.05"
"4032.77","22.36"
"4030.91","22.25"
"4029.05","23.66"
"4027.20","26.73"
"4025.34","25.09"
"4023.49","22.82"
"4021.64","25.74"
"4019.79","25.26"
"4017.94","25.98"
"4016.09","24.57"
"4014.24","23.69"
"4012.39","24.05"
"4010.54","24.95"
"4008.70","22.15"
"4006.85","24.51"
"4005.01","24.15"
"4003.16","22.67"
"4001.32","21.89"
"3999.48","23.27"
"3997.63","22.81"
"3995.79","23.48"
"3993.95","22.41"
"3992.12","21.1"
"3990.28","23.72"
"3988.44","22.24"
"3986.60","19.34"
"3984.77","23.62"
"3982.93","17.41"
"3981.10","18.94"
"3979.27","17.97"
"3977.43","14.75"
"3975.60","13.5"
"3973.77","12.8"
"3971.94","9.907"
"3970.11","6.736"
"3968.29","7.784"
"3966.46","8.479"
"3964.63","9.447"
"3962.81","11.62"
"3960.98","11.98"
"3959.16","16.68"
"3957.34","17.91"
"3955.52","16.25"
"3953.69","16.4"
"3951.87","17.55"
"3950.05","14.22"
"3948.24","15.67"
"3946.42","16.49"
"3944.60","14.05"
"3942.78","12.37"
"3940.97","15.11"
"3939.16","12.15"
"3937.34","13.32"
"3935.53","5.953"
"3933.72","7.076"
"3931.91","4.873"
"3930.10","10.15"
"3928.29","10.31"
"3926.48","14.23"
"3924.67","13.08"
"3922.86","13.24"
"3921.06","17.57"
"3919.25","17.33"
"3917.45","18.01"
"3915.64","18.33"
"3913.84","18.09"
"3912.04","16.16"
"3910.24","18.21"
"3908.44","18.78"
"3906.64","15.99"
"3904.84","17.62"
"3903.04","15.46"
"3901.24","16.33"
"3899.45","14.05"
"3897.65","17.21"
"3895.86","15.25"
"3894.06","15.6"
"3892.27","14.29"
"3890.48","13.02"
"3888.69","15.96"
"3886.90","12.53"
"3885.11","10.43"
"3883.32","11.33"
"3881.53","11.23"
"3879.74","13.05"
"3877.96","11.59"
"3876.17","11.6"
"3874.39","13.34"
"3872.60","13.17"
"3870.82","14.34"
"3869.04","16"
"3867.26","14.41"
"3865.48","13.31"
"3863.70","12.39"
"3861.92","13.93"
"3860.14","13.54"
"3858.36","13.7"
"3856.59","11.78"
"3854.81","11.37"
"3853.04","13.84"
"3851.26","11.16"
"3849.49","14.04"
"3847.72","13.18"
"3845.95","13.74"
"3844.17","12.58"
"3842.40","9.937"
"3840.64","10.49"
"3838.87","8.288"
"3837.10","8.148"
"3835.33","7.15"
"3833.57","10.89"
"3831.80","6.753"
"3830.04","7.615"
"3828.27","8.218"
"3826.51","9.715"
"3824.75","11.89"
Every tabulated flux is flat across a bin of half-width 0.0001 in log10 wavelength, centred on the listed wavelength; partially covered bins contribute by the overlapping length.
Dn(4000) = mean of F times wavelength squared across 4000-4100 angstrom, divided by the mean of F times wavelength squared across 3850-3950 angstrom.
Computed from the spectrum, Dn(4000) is 1.85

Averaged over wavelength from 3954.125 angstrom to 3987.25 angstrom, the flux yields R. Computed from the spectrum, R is 14.2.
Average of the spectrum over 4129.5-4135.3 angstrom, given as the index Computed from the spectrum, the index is 22.4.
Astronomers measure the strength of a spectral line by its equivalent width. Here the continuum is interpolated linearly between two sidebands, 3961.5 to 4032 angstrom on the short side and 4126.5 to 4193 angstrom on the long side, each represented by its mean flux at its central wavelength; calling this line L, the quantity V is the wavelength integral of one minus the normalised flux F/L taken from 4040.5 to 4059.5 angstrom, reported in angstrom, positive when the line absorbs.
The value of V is -2.13 angstrom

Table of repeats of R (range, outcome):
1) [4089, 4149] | 23.9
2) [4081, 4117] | 24.1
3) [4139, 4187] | 23.2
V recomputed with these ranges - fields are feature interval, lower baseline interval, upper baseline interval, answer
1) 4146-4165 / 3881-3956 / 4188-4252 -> 0.3 angstrom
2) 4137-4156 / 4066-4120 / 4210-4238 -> 1.7 angstrom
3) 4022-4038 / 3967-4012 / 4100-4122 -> -2.3 angstrom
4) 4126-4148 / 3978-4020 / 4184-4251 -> 1.4 angstrom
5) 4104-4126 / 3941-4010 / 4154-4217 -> -3.6 angstrom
